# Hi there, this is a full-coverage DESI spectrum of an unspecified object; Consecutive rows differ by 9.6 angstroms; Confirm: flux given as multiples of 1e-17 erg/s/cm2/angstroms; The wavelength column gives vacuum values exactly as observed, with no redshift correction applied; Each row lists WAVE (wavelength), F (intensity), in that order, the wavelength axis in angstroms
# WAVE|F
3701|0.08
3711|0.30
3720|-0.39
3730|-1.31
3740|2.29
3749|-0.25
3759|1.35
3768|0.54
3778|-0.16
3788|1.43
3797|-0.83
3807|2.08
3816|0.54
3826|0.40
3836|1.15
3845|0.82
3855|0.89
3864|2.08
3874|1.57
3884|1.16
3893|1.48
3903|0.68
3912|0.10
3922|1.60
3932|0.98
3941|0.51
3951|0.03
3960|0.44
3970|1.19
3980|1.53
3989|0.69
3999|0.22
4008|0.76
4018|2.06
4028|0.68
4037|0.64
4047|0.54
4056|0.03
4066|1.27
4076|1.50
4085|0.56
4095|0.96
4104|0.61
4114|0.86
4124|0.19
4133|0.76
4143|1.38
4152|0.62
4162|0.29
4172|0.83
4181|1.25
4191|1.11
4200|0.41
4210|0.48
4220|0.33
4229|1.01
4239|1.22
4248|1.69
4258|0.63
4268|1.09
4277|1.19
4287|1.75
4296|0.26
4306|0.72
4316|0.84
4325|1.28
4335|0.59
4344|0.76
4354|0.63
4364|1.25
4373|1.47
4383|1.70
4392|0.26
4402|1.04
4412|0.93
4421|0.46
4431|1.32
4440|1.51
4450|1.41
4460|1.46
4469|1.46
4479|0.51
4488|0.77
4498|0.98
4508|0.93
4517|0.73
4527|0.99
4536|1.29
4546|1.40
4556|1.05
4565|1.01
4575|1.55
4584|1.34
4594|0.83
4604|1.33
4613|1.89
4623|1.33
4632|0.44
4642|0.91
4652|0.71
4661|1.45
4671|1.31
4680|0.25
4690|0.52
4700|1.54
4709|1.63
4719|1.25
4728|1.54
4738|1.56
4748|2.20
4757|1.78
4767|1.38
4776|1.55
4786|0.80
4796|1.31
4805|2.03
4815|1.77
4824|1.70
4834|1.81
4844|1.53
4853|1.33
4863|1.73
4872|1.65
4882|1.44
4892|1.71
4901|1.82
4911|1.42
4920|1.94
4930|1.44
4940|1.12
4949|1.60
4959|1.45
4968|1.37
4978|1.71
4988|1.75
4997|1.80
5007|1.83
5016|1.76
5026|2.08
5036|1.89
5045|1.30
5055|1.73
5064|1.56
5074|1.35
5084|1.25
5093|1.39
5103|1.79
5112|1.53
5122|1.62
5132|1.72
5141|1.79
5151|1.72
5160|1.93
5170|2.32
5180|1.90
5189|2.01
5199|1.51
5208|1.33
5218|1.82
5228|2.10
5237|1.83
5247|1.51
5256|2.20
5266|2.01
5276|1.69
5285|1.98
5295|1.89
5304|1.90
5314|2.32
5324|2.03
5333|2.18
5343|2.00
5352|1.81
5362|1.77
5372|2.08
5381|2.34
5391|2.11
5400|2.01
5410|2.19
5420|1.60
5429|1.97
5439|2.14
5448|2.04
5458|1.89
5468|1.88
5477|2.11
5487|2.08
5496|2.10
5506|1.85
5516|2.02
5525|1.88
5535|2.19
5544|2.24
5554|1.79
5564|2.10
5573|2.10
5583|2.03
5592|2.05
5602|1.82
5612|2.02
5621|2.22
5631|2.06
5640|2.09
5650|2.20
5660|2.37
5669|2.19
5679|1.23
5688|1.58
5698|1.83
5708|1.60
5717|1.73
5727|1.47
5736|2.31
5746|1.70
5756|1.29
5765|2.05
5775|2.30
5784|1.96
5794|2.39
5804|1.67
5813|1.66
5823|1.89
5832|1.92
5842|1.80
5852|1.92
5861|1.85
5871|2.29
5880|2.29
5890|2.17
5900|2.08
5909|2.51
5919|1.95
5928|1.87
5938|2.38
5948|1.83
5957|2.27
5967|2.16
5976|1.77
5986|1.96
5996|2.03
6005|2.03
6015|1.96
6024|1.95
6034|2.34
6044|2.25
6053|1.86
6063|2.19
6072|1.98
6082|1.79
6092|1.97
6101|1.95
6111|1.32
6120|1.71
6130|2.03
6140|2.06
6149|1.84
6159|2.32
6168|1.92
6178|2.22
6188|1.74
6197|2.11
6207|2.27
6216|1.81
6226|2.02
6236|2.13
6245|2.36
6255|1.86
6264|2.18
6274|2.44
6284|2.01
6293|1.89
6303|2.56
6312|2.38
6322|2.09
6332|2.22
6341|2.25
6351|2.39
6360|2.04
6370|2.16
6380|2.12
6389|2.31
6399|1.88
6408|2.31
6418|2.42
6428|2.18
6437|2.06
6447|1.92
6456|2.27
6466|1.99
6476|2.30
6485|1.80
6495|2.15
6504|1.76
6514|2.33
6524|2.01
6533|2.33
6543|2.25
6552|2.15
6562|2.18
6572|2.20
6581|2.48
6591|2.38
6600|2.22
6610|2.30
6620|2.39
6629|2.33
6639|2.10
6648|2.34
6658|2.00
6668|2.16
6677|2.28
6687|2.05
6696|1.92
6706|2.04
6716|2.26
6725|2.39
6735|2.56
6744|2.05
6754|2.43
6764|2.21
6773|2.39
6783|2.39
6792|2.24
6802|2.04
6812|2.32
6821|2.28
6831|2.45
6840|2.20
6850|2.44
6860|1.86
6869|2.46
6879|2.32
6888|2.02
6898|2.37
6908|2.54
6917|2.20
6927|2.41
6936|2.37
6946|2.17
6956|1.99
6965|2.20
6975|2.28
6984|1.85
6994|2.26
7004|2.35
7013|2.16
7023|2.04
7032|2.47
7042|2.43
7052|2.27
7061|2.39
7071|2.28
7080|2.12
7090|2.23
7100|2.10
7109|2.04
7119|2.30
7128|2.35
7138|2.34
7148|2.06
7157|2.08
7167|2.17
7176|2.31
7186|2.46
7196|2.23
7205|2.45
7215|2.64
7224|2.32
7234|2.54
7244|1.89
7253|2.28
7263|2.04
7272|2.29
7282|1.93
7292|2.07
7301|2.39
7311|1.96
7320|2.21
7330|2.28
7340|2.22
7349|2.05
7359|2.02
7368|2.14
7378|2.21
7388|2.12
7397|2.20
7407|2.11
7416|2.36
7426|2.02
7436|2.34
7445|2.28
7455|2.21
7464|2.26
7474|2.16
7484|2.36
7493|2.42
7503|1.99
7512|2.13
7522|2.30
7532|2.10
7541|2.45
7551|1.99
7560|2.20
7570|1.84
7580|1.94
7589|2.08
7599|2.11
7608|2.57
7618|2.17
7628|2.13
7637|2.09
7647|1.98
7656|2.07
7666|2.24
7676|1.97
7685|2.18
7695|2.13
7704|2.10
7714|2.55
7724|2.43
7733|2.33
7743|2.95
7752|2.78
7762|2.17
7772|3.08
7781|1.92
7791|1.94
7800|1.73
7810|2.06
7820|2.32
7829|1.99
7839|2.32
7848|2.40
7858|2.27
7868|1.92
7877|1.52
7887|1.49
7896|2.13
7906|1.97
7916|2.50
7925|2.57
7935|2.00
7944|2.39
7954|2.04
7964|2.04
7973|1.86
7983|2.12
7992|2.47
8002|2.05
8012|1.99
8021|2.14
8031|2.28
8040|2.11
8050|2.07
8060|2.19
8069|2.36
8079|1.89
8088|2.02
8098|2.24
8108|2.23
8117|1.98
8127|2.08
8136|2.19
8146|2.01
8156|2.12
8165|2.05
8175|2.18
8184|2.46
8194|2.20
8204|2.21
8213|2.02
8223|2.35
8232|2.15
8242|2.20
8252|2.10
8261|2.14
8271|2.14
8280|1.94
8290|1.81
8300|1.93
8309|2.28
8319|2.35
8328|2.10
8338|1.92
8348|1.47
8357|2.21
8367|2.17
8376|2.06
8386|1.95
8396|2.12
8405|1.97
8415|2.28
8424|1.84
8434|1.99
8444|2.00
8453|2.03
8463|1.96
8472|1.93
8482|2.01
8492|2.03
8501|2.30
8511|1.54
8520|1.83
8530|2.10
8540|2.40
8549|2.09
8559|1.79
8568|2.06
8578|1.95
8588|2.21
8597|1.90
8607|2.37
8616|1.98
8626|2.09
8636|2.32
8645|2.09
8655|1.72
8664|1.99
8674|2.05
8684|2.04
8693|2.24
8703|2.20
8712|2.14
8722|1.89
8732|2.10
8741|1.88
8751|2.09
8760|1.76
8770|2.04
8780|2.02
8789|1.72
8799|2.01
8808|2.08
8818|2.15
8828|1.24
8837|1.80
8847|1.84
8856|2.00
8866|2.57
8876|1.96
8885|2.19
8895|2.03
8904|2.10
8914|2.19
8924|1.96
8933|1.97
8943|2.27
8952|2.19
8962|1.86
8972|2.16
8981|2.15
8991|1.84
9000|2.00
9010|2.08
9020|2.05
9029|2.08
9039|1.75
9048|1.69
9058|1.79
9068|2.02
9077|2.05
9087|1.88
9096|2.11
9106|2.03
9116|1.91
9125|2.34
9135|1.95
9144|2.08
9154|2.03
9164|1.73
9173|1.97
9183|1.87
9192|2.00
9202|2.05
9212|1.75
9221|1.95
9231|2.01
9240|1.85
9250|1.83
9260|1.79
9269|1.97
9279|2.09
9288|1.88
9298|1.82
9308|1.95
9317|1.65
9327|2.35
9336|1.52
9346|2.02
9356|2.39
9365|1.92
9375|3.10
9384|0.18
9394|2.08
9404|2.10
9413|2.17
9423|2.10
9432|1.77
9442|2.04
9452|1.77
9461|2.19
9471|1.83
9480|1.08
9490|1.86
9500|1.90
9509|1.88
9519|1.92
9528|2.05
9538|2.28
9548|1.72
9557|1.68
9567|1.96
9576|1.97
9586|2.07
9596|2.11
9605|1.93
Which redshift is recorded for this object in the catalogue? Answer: 0.18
